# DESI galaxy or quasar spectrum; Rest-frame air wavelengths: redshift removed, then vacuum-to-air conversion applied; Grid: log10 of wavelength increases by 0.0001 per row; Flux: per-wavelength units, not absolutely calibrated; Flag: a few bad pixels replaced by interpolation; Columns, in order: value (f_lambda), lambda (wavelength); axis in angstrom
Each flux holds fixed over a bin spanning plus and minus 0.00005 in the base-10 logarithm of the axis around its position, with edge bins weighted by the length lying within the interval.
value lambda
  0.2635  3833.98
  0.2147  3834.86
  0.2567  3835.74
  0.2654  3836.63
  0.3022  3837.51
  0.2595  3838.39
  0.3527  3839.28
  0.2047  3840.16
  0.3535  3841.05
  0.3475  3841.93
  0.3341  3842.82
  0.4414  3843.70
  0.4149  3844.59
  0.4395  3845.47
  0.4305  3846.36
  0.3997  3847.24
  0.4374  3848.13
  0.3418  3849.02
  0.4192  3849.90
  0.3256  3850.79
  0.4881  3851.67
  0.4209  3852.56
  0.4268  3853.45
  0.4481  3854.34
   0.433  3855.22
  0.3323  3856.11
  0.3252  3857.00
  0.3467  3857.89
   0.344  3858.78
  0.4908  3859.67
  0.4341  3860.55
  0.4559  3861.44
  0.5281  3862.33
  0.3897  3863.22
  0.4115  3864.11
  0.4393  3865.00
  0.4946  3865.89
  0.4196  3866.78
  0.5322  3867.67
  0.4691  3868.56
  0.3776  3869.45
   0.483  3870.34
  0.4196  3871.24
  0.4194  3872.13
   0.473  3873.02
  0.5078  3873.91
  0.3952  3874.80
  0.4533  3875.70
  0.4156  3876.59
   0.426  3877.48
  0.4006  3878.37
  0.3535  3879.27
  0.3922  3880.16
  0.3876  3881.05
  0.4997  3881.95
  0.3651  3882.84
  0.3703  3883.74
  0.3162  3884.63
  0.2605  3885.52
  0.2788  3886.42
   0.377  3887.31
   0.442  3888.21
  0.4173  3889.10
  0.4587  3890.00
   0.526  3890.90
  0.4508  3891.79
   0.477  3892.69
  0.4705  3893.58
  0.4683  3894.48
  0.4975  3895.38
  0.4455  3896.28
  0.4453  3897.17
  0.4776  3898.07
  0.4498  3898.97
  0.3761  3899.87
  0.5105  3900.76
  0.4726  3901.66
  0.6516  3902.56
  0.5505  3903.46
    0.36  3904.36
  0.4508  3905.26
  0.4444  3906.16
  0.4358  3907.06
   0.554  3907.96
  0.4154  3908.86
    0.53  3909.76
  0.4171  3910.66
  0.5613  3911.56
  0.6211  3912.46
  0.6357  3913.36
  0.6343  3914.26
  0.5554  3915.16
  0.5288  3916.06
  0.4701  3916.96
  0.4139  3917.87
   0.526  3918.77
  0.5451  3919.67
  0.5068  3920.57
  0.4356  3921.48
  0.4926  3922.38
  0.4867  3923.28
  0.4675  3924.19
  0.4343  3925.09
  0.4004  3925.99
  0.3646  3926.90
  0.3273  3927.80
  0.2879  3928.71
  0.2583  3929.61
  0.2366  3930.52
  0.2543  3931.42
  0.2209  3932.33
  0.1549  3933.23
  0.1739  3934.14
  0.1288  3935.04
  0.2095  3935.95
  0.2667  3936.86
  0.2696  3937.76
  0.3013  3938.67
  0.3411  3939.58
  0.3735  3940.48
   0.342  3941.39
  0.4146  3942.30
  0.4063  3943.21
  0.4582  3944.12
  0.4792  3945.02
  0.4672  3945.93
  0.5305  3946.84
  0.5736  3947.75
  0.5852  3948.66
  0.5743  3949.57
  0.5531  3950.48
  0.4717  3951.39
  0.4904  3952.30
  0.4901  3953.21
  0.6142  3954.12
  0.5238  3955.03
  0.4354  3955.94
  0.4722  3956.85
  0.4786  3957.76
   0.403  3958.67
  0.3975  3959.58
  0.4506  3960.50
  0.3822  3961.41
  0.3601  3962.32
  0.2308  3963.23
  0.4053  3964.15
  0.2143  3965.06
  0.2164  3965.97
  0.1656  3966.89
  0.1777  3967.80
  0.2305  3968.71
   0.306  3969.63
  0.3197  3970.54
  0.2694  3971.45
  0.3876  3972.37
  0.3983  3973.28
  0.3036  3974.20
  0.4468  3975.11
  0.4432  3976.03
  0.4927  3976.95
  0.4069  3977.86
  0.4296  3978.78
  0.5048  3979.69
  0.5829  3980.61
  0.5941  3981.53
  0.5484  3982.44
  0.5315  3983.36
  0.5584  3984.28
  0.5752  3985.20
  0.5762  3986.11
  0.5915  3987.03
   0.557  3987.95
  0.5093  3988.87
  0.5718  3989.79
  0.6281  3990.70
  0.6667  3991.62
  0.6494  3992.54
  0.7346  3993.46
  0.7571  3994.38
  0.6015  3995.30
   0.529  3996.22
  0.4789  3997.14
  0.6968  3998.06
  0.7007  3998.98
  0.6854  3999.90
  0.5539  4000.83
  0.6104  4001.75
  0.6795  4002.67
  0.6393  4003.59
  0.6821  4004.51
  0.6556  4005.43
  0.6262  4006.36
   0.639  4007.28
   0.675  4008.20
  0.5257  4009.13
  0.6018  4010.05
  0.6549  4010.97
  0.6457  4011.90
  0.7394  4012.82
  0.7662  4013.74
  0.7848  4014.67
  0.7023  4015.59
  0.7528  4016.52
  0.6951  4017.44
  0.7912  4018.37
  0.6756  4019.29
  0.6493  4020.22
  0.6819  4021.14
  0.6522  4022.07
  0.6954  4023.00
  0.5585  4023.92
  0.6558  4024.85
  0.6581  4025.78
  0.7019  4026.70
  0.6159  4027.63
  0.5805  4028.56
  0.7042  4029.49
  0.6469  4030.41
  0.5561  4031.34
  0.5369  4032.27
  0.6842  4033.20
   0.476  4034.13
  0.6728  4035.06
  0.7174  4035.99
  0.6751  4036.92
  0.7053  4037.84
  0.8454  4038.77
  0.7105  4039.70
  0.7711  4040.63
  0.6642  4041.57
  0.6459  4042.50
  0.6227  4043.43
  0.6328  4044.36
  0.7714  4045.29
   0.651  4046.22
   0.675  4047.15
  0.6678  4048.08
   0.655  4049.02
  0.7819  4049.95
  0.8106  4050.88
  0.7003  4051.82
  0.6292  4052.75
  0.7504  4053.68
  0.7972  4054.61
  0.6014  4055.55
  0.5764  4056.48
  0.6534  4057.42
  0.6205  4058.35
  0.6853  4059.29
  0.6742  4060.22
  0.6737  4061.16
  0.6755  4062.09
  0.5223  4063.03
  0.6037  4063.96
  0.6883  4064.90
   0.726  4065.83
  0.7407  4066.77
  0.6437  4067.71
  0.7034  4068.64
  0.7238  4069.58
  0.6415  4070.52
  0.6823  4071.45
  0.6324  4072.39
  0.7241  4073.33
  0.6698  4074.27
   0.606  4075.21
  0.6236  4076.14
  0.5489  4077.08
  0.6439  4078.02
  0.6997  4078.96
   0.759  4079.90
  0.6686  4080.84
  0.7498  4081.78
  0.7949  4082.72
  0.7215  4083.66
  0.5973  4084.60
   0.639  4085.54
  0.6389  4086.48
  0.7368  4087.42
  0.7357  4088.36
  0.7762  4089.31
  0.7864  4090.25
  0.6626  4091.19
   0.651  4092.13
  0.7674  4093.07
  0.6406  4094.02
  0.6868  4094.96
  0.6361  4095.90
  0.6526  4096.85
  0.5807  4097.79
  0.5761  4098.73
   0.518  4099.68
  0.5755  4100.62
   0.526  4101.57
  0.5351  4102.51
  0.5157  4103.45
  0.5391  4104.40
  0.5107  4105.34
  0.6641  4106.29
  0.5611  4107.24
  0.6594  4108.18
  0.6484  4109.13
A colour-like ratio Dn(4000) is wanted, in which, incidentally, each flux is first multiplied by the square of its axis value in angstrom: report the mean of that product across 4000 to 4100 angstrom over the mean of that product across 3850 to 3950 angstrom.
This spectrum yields 1.70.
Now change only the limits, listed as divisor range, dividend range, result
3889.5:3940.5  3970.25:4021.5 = 1.46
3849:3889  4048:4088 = 1.81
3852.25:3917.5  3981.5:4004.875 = 1.44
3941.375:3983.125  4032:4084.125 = 1.68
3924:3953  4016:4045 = 1.89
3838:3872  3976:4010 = 1.57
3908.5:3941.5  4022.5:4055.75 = 1.81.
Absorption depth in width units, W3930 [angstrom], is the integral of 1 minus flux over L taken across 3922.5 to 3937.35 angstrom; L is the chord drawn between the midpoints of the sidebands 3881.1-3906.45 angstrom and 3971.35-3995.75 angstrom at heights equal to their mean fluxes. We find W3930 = 5.6 angstrom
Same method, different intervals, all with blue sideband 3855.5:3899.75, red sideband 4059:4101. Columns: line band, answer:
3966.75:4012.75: 1.8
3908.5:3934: 2.3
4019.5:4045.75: -2.1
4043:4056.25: -1.3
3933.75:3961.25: 4.7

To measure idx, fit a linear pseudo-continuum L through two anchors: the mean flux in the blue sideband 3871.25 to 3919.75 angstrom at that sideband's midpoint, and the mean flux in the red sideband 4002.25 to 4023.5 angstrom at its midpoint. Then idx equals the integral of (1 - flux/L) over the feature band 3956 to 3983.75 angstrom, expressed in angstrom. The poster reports 9.9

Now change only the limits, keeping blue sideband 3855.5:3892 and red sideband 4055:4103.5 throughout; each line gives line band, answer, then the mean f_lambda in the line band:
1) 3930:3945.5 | 6.2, 0.296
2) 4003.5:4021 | -3.1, 0.68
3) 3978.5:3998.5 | -1.3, 0.587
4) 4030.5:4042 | -1.1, 0.667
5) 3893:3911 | -0.9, 0.471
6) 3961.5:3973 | 5.4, 0.279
